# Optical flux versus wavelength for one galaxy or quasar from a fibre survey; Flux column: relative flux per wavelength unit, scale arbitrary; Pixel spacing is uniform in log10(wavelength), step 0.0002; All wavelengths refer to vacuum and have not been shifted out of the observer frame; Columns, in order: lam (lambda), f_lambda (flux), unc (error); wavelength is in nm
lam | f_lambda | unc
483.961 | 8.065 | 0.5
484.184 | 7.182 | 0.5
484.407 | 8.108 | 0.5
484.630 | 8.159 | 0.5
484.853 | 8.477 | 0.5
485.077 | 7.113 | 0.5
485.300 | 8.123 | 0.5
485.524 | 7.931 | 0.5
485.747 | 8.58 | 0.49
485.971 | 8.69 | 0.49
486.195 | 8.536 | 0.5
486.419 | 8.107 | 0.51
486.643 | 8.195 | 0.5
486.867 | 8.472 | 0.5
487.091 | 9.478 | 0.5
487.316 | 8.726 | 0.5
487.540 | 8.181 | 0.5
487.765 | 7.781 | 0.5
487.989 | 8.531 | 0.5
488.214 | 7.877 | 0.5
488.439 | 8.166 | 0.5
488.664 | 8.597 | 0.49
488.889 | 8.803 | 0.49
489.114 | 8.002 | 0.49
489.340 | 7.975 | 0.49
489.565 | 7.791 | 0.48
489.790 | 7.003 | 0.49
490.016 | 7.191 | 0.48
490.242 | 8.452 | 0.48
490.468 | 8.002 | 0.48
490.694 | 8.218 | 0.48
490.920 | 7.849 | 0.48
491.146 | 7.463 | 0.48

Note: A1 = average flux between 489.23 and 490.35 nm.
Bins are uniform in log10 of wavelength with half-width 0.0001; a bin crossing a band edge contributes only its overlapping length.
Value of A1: 7.68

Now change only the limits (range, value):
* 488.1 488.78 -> 8.21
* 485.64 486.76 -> 8.42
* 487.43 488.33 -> 8.09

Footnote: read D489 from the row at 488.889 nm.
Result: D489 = 8.803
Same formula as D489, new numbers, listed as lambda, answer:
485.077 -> 7.113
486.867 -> 8.472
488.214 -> 7.877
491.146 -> 7.463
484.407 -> 8.108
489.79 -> 7.003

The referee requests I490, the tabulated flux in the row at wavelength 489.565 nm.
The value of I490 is 7.791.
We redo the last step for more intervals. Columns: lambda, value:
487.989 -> 8.531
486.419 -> 8.107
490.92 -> 7.849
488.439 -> 8.166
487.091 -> 9.478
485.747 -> 8.58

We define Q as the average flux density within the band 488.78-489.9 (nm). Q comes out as 7.92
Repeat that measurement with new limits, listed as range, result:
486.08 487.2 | 8.56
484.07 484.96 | 7.98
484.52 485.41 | 7.97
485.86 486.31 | 8.61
